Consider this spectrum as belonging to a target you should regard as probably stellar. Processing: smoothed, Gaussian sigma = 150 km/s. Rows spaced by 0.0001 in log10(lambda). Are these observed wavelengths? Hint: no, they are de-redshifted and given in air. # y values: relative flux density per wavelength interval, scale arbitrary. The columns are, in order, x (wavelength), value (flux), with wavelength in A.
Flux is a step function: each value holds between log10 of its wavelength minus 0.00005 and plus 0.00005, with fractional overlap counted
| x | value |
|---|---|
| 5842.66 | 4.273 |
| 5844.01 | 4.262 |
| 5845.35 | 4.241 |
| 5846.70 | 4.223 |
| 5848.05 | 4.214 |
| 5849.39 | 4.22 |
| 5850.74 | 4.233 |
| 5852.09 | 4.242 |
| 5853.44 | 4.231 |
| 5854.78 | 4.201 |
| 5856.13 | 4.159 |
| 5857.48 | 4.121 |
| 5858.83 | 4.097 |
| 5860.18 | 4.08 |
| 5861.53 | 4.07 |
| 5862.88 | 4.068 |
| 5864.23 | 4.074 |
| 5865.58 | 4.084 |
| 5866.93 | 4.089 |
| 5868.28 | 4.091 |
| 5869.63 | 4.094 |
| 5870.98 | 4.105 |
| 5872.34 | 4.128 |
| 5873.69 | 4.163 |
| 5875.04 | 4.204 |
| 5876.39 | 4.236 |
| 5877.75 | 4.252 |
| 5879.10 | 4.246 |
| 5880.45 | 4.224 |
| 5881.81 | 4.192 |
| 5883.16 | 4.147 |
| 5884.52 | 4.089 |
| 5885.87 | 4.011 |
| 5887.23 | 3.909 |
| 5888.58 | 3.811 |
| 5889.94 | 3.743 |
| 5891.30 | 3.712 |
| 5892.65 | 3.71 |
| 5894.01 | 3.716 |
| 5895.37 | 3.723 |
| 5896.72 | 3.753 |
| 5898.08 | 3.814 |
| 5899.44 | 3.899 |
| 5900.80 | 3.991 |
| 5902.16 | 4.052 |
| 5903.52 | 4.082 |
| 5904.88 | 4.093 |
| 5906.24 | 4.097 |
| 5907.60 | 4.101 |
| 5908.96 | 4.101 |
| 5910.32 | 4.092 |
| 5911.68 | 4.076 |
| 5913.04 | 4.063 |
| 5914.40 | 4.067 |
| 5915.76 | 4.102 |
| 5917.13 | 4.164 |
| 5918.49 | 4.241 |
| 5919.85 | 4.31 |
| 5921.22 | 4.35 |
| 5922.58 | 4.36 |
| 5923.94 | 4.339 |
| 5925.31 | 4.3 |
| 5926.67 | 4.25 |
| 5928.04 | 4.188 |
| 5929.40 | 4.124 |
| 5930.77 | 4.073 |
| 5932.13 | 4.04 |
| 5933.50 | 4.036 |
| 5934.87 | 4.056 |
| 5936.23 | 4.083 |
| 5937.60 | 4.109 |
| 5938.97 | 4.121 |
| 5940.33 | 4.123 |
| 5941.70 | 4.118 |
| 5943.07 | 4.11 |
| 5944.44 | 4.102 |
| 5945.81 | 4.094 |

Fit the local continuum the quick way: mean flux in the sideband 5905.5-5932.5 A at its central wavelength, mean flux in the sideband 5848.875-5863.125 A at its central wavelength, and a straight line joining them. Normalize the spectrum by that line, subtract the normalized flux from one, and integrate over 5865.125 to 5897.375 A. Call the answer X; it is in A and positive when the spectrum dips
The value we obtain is 1.1 A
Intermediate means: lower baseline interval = 4.16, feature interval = 4.02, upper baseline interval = 4.17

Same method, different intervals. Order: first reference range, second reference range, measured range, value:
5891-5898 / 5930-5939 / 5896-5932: -2.0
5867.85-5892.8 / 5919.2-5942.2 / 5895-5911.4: 0.5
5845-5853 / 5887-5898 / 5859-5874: -0.2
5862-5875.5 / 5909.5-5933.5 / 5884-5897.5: 1.1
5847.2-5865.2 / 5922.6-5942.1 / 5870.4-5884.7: -0.1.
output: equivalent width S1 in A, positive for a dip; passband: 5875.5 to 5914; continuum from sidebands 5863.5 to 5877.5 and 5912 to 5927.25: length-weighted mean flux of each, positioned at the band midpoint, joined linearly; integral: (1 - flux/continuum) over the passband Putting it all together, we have 1.6 A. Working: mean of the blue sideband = 4.13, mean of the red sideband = 4.23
